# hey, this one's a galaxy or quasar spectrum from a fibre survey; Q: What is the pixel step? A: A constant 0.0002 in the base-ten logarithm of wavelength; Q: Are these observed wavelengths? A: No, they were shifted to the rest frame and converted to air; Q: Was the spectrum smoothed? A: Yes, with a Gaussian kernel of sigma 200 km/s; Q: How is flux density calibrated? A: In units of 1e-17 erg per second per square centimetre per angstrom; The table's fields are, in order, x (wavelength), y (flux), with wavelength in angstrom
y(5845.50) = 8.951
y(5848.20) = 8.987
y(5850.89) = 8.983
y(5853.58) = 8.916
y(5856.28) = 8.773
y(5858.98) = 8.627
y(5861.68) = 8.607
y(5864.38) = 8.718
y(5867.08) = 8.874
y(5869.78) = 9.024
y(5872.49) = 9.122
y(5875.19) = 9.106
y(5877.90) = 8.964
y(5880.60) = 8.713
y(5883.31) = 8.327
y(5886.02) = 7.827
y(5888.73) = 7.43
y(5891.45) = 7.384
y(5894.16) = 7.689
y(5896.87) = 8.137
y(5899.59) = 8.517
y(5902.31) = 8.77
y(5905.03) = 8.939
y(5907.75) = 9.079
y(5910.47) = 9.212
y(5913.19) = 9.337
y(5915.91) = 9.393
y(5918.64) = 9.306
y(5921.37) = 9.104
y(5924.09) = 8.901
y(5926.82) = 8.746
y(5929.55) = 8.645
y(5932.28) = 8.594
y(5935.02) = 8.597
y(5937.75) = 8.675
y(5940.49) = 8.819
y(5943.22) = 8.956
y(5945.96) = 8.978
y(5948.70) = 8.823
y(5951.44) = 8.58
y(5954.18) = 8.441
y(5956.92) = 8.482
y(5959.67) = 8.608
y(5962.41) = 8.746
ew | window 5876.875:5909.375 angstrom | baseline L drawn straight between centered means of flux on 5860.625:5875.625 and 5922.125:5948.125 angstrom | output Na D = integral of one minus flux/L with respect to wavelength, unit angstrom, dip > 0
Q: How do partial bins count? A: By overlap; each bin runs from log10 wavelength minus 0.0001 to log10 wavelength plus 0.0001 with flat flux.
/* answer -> 2.0 angstrom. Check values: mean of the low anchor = 8.9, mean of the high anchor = 8.78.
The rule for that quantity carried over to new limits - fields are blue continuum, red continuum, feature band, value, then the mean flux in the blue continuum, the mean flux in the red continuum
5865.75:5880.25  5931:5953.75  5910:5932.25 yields -0.57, 9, 8.74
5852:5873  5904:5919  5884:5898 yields 2.06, 8.82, 9.21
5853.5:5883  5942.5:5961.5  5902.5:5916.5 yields -0.61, 8.84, 8.69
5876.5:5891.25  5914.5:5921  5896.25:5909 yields 0.13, 8.18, 9.3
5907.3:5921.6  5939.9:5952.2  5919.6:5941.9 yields 0.68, 9.26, 8.85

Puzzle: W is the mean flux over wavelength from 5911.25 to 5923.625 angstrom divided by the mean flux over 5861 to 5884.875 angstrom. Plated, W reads 1.05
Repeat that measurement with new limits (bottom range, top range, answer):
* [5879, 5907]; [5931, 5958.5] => 1.06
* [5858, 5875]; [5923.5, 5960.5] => 0.98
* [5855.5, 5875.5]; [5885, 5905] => 0.91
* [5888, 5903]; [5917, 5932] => 1.12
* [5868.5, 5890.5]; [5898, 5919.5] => 1.06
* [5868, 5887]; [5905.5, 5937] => 1.03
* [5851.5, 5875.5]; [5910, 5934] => 1.02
